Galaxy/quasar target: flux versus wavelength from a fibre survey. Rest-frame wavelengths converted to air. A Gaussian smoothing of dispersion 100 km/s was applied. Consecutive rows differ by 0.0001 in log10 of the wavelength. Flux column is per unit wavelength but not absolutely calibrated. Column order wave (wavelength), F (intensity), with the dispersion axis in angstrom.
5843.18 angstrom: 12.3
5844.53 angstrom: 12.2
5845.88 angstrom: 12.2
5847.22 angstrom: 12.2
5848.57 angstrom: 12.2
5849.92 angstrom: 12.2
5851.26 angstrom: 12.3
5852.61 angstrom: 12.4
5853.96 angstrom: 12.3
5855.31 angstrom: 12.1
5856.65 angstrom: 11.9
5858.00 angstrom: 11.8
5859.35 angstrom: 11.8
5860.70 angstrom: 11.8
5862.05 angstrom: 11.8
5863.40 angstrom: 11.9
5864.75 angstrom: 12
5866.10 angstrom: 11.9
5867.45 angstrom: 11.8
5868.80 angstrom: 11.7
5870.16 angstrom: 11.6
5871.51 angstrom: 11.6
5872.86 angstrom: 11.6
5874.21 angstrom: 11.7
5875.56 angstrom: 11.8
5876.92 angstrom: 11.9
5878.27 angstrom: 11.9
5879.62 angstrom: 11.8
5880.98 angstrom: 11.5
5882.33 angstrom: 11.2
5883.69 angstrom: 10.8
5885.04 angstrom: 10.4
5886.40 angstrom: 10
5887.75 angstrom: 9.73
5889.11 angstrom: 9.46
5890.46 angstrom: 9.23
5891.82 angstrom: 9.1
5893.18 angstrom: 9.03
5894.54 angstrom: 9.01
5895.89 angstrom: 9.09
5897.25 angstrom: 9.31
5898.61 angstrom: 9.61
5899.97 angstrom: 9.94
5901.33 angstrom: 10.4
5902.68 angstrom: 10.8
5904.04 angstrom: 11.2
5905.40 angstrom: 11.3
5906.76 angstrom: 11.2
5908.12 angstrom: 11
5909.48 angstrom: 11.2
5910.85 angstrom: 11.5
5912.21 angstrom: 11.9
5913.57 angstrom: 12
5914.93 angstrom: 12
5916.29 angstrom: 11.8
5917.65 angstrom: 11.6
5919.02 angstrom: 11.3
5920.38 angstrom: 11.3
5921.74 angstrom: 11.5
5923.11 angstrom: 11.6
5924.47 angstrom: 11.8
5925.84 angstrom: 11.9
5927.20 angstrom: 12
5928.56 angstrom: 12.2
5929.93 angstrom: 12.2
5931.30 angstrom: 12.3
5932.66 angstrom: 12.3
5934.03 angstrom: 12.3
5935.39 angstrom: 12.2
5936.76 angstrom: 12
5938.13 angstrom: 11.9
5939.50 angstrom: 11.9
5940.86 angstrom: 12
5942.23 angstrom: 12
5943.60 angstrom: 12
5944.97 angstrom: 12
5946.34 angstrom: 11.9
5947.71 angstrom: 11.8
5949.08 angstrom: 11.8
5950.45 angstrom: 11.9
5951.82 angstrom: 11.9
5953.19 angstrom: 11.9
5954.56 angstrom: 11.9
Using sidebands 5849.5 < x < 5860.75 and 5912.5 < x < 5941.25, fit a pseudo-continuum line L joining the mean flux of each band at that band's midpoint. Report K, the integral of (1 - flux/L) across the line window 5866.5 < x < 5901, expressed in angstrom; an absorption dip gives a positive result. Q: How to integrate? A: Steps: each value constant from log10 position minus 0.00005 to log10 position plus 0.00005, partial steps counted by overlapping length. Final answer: 4.1 angstrom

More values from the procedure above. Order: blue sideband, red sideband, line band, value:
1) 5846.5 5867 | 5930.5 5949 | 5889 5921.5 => 3.8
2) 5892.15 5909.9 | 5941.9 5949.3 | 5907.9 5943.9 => -2.3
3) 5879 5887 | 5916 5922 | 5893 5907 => 1.4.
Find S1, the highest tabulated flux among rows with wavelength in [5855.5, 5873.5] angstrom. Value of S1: 12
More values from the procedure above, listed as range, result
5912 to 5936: 12.3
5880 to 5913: 11.9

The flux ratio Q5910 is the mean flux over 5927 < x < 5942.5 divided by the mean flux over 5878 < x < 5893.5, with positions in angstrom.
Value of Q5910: 1.2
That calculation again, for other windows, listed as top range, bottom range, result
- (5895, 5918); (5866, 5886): 0.95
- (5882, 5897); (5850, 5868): 0.81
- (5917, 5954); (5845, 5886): 1.01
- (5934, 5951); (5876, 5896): 1.16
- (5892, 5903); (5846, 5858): 0.79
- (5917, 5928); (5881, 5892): 1.15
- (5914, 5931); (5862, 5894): 1.07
